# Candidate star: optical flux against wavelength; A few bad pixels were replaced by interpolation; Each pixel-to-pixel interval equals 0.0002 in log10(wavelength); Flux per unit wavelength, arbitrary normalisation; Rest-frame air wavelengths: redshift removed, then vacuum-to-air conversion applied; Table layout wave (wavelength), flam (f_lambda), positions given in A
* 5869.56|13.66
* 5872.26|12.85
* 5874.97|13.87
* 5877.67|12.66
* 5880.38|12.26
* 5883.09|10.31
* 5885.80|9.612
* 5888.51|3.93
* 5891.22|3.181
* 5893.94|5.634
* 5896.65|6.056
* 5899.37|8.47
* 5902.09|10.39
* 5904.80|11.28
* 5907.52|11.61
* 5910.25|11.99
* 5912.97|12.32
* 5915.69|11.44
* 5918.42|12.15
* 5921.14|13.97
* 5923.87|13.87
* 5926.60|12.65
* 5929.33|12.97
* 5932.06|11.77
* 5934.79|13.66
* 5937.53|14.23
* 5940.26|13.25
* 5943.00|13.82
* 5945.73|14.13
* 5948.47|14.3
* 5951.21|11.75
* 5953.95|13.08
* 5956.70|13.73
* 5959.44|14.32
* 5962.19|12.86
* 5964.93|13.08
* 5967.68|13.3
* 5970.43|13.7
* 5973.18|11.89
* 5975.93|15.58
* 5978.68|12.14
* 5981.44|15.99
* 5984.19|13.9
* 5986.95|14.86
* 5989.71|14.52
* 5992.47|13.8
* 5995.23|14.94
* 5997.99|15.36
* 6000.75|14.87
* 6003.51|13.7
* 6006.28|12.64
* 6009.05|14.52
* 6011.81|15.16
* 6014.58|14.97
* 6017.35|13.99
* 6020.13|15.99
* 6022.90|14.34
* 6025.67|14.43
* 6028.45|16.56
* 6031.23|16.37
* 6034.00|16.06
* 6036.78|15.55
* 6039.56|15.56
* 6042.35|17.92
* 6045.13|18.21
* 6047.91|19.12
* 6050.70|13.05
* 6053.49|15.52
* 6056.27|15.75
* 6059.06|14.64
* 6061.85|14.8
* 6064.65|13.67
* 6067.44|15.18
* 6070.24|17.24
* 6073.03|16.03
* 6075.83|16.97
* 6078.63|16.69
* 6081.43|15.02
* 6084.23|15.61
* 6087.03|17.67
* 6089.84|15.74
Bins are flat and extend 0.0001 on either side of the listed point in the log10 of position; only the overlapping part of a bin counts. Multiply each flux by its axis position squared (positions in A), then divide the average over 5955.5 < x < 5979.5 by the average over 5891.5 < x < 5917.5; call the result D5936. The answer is 1.42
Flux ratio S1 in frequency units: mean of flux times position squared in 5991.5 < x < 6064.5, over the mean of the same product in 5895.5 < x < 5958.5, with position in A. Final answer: 1.28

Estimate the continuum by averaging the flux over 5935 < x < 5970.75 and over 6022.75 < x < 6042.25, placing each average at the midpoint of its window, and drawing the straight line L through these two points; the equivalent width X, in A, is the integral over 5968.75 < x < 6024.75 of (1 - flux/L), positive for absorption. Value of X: 1.6 A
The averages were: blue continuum 13.5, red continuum 15.8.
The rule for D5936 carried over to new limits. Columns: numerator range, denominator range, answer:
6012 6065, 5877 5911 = 1.84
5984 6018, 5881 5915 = 1.68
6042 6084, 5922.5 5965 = 1.24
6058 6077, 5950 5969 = 1.22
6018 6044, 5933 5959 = 1.20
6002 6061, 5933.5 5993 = 1.15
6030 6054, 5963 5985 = 1.23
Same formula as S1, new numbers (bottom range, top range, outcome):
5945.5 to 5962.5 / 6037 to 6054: 1.27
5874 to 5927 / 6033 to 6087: 1.63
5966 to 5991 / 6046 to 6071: 1.14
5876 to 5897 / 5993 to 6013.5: 1.85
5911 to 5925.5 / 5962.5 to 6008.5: 1.13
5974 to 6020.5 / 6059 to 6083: 1.11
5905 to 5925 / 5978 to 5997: 1.19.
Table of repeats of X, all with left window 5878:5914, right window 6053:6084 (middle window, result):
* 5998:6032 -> -3.04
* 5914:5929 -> -4.14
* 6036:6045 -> -1.31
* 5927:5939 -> -3.02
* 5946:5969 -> -3.93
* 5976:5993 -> -2.61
